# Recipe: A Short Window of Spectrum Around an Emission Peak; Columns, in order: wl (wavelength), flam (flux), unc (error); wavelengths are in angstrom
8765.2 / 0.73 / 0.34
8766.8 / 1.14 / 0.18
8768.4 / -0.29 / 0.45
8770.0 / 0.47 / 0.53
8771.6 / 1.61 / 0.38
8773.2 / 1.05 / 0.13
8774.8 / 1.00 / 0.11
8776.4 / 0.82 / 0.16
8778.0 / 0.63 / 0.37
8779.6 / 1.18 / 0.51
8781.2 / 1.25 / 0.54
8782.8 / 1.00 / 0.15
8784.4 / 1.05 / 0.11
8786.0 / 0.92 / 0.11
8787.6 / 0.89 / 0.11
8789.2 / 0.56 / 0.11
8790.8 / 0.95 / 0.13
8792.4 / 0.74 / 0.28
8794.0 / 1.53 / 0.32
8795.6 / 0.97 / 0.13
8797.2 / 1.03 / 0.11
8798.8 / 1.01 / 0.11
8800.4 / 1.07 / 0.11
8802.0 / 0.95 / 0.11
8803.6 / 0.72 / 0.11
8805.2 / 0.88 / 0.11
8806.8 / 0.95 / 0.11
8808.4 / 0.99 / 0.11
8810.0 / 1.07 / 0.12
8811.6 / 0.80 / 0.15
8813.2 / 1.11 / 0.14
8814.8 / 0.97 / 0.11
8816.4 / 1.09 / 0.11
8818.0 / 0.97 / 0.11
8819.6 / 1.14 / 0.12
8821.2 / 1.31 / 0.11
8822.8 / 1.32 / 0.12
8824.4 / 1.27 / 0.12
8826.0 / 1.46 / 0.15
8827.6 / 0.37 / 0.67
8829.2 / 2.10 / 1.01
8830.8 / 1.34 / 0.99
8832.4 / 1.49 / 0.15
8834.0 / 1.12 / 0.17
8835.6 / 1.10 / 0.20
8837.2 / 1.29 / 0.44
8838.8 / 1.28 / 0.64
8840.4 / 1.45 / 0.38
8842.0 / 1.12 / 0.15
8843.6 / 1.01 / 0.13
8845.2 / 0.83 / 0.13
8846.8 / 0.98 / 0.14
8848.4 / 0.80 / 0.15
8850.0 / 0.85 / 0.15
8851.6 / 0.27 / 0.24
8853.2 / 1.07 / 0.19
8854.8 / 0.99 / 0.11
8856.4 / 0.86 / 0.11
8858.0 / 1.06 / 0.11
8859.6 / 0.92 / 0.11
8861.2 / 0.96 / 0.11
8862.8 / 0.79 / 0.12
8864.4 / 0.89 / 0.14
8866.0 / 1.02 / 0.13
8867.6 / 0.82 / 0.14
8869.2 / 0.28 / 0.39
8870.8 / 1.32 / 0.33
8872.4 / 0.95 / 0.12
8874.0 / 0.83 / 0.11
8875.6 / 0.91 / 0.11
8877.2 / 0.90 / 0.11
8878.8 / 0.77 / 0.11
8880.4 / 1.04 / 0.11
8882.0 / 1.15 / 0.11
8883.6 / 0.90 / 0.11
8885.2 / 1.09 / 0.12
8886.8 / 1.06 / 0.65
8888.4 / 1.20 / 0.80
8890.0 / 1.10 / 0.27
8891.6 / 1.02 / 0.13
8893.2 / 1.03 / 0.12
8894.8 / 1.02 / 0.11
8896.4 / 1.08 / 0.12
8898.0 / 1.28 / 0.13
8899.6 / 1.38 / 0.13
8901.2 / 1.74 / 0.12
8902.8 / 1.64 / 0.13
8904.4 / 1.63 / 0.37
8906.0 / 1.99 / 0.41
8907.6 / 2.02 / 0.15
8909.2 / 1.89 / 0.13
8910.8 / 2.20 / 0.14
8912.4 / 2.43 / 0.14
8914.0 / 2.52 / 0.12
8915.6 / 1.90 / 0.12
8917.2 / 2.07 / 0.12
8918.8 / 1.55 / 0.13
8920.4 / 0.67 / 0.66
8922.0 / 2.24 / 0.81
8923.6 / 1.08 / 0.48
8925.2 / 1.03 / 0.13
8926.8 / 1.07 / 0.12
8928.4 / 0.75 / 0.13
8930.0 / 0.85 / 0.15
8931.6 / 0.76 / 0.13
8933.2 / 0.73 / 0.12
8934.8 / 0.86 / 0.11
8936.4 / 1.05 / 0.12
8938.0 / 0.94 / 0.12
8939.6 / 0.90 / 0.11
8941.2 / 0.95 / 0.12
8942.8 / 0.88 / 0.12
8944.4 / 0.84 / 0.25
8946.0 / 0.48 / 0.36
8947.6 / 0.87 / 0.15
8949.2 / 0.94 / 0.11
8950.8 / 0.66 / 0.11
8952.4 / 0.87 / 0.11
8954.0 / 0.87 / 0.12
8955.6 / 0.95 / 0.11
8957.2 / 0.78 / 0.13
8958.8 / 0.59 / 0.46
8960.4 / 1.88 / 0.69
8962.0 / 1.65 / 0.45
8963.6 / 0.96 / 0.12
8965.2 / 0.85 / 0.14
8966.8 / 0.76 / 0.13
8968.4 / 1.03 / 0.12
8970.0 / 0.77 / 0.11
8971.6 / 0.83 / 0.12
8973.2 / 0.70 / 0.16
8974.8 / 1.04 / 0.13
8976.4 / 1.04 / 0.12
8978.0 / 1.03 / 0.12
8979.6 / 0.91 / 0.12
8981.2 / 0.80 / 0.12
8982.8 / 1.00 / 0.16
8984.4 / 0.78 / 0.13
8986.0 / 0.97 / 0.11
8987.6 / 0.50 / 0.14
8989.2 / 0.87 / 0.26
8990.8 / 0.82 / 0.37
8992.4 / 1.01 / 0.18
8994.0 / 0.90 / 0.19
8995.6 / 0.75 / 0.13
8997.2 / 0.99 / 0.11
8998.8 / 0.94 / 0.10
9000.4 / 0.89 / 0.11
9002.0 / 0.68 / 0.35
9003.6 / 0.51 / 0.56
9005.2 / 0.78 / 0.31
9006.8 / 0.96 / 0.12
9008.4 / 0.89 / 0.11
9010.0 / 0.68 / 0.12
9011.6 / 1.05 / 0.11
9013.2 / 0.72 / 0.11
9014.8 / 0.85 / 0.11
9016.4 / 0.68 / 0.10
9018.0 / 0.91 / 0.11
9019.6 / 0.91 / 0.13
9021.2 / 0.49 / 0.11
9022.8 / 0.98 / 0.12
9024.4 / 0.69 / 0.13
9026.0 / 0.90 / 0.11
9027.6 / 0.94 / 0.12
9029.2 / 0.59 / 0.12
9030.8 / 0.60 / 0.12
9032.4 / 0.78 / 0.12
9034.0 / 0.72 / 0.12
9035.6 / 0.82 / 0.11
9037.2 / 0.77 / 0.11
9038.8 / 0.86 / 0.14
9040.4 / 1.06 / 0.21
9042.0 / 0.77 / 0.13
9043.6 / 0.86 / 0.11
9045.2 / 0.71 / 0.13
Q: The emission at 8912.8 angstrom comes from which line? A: [O III]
